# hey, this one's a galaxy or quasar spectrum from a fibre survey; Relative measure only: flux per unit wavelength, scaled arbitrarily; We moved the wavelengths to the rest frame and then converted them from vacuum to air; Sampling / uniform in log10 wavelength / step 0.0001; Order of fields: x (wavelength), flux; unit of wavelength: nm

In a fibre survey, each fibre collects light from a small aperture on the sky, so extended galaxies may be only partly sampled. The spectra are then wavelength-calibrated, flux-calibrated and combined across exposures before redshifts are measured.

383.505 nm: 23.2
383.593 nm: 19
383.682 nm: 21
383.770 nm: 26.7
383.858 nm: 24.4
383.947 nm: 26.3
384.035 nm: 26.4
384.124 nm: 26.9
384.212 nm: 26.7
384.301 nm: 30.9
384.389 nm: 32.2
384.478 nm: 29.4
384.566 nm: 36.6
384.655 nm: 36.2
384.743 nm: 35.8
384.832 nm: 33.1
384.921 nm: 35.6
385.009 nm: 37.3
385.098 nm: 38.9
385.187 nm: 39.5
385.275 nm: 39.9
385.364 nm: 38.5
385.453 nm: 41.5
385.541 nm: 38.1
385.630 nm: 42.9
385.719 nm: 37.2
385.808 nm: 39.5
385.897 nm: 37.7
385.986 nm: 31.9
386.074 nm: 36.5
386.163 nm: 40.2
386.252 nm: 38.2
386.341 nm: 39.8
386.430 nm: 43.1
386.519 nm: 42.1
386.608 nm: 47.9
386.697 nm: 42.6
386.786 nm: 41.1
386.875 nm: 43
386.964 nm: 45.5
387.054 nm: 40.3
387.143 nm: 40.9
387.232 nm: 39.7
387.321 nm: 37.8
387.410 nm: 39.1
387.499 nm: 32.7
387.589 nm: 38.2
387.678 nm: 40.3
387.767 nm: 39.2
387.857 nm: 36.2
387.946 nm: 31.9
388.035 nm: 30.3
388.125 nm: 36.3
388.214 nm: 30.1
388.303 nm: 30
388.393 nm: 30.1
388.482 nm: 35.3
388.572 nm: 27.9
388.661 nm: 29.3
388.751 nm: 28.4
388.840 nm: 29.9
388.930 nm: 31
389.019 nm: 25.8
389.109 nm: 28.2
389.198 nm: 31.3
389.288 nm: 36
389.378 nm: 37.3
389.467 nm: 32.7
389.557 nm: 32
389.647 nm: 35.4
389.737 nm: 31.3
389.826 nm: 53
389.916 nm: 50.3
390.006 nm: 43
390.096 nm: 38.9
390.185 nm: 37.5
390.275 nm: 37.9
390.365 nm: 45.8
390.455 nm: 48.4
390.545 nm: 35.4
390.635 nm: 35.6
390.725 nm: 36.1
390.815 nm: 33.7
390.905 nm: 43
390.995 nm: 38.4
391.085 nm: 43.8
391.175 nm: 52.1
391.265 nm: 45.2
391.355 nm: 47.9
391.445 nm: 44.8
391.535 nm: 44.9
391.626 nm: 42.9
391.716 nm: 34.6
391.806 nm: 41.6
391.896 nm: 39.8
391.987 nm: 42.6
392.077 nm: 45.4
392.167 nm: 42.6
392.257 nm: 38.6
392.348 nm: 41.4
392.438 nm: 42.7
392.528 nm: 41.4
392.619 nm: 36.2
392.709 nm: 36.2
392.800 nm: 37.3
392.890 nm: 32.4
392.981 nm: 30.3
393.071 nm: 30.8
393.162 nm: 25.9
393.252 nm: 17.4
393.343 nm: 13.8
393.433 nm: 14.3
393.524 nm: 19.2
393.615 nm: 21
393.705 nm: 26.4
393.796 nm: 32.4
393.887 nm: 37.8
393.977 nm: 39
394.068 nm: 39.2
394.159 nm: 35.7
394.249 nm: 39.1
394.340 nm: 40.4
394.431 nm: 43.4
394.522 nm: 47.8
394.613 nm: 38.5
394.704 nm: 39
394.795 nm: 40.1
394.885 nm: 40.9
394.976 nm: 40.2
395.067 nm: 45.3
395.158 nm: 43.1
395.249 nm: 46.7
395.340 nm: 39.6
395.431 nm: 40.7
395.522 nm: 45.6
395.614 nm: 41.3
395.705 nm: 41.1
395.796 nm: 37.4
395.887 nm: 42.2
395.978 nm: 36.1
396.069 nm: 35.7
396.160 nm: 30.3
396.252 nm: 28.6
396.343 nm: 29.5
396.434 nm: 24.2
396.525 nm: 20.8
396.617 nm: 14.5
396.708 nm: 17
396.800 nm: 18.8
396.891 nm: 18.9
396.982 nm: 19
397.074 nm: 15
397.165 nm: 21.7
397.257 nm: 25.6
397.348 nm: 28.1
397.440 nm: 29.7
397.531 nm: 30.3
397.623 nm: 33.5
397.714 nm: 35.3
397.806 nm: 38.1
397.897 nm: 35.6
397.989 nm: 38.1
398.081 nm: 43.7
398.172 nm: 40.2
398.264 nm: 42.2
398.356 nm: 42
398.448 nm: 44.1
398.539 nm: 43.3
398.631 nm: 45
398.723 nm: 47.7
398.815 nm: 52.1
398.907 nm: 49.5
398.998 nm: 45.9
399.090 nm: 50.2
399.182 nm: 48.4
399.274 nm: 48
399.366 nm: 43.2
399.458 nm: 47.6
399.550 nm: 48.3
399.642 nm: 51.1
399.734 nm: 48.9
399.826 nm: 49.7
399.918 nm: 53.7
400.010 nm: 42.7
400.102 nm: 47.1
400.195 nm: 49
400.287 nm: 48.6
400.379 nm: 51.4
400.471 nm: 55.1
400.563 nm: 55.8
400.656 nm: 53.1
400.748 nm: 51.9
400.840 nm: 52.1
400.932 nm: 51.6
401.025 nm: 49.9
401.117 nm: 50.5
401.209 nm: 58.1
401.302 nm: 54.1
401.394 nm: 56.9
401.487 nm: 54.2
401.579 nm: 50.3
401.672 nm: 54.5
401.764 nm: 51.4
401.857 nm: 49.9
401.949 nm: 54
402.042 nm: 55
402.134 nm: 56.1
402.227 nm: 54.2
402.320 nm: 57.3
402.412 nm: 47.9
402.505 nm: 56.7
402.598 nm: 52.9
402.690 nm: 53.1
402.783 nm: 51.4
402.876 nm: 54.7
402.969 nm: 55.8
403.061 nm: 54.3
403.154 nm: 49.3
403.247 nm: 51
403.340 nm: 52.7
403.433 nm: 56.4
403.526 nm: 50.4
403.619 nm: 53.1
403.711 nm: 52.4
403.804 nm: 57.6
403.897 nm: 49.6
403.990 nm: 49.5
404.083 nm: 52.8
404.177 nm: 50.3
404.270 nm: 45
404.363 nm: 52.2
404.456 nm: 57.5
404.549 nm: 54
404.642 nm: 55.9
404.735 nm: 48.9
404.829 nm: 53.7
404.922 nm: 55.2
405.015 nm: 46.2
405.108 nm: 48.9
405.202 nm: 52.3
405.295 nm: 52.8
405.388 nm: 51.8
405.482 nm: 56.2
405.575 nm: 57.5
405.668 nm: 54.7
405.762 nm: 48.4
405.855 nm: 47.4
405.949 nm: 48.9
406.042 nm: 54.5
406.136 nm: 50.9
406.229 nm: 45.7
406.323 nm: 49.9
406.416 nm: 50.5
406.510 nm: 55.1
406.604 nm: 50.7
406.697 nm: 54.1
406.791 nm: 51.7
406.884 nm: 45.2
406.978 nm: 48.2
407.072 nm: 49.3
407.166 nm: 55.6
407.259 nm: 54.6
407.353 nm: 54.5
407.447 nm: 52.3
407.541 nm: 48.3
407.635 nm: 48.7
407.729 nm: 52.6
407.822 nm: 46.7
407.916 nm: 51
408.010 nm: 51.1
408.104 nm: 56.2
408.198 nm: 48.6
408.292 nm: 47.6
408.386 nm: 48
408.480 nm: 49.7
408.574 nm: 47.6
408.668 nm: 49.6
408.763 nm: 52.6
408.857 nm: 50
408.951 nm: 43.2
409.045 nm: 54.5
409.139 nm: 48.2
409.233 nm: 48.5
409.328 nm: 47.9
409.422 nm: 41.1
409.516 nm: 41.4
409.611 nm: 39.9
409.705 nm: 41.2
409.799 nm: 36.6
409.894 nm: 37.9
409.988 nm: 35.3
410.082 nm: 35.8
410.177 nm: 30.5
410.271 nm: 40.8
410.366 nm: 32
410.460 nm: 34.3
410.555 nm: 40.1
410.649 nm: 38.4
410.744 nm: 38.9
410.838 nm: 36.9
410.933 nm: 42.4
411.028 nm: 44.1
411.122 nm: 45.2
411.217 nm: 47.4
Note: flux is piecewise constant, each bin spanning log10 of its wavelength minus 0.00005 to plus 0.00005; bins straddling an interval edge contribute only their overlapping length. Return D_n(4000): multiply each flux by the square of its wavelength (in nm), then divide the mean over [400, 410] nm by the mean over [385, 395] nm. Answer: 1.47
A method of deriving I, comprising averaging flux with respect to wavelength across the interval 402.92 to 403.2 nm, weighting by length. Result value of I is 53.2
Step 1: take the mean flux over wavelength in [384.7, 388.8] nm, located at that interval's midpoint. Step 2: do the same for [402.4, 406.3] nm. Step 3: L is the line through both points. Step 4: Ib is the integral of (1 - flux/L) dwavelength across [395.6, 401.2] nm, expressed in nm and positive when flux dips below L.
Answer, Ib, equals 0.88 nm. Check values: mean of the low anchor 37.4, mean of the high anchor 52.2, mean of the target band 40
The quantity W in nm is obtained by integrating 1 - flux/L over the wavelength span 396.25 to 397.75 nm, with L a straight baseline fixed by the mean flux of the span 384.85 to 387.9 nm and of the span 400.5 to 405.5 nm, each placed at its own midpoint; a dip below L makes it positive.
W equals 0.75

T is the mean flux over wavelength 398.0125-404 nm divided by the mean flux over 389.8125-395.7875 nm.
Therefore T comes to 1.3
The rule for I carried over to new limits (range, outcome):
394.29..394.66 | 42.4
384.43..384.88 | 34.2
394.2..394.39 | 39.8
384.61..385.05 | 35.6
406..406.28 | 50.2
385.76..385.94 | 38.5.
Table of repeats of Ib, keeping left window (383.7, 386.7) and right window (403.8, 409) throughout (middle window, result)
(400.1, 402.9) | -0.32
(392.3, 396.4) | 0.65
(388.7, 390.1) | 0.13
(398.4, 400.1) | -0.07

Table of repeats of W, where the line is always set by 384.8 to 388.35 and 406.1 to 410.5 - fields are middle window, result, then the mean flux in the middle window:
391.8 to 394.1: 0.44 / 33.1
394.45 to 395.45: -0.01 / 42.1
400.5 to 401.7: -0.25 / 53.3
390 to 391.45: -0.05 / 41.5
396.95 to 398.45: 0.35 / 32.9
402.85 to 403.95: -0.20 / 53.1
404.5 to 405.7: -0.19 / 52.9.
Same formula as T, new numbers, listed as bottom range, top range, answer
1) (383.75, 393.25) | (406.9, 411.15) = 1.22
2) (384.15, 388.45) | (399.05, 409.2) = 1.38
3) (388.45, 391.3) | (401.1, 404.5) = 1.43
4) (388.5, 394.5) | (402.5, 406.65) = 1.44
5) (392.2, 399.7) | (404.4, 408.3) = 1.44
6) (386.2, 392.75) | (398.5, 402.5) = 1.32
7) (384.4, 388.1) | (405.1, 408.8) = 1.33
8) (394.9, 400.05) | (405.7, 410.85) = 1.23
